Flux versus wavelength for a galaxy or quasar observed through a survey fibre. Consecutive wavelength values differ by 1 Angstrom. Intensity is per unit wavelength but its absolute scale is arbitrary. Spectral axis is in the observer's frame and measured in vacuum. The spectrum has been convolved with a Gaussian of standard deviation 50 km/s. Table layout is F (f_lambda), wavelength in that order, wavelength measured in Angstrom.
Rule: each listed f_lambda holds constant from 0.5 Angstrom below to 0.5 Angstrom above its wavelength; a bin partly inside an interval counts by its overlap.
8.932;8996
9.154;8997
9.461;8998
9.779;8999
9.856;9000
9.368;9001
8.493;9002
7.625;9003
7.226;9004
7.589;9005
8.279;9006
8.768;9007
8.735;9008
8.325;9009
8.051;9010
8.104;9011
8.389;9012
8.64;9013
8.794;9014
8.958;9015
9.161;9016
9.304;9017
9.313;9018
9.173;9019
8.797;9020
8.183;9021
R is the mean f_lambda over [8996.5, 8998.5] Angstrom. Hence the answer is 9.31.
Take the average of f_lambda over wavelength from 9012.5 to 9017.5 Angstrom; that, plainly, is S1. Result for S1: 8.97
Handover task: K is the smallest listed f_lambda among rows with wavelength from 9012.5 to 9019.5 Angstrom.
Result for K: 8.64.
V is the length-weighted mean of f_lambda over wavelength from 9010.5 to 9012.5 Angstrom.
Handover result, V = 8.25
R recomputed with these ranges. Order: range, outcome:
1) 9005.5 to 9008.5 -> 8.59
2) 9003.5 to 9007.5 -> 7.97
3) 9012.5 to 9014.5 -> 8.72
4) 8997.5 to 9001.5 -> 9.62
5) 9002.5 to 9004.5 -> 7.43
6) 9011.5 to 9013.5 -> 8.51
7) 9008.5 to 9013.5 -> 8.3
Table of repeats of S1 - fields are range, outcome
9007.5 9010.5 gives 8.37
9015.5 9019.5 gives 9.24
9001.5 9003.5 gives 8.06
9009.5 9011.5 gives 8.08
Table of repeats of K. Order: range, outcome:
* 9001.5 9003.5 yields 7.625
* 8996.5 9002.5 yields 8.493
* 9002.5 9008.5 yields 7.226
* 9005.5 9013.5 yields 8.051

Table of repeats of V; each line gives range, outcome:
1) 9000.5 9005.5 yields 8.06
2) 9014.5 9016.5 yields 9.06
